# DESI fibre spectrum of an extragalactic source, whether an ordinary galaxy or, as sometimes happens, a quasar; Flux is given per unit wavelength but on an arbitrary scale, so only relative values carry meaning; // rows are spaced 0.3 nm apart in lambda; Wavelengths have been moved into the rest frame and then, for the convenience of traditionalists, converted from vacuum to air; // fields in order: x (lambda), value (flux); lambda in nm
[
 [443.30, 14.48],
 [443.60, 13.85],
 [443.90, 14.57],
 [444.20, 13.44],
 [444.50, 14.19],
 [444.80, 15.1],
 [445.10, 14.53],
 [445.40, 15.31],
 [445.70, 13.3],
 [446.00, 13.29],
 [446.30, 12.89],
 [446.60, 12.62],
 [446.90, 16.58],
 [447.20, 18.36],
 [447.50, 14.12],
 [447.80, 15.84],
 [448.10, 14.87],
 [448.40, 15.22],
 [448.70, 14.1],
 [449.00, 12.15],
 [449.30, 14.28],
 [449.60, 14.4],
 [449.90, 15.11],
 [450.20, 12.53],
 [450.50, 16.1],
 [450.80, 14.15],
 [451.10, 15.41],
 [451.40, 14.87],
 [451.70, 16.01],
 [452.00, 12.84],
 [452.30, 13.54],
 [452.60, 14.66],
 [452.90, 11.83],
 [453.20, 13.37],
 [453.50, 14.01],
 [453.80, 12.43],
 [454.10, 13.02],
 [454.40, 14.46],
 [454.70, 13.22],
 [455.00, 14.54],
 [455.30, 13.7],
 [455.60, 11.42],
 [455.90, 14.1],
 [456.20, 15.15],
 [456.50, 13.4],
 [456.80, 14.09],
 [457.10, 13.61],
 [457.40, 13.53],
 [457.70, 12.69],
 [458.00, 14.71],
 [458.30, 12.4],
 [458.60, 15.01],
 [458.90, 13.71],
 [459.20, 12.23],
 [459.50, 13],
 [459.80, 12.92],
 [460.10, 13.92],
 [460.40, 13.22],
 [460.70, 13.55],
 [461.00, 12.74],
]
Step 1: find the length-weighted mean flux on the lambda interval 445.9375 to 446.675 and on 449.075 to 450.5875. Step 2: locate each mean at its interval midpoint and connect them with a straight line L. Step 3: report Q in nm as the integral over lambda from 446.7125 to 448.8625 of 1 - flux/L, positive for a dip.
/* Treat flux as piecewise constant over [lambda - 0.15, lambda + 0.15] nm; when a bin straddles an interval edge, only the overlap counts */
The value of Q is -0.32 nm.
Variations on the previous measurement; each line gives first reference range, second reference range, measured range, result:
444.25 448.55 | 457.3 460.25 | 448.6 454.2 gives 0.09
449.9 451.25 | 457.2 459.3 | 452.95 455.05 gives 0.10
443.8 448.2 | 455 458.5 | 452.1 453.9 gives 0.08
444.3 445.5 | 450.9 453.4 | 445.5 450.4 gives 0.02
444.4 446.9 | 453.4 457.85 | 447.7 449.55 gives -0.06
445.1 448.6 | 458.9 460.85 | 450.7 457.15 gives 0.04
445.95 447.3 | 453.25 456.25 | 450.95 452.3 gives -0.06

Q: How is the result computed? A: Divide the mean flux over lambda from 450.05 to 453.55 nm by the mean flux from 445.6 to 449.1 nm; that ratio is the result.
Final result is 0.97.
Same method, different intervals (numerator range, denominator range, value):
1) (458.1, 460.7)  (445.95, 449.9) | 0.92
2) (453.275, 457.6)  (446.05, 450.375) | 0.94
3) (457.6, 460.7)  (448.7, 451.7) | 0.93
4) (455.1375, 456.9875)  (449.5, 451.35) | 0.93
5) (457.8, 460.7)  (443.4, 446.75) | 0.97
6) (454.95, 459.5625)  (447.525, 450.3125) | 0.95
